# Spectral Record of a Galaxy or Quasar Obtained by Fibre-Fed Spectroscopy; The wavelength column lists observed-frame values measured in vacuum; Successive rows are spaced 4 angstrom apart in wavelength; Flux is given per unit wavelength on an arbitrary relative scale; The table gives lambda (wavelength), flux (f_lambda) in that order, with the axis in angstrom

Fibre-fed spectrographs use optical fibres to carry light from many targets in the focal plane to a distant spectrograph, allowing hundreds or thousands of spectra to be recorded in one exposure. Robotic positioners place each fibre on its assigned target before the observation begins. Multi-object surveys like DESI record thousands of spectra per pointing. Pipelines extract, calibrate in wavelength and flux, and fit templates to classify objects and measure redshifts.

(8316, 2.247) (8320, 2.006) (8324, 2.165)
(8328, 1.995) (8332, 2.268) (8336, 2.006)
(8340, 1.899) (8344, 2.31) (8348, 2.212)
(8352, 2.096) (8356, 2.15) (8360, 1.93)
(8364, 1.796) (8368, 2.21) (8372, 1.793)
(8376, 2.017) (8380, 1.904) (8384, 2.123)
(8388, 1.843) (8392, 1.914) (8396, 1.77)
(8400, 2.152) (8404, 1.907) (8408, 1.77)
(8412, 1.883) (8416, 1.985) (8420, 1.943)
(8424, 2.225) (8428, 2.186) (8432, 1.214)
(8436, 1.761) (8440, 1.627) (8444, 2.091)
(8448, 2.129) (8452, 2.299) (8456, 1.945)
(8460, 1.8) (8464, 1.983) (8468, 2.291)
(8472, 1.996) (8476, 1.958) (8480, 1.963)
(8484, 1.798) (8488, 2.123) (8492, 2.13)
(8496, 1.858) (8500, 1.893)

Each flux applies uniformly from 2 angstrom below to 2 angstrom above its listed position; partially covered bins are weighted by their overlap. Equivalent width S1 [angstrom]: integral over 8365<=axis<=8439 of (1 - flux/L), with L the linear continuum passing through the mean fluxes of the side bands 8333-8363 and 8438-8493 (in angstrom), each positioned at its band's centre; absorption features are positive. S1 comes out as 4.76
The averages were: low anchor 2.08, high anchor 2.01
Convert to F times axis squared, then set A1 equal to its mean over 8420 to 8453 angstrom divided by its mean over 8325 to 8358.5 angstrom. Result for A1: 0.93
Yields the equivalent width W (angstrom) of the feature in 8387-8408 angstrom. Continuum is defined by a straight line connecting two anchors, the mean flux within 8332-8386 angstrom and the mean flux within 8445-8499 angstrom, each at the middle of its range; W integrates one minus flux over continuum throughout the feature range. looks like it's 1.3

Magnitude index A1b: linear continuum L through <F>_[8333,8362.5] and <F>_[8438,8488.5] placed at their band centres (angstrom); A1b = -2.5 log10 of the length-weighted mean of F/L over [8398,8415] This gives 0.060 mag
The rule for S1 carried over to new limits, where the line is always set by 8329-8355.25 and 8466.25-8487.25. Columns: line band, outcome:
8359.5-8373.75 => 1.2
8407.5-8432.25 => 1.4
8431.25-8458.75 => 1.9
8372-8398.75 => 2.1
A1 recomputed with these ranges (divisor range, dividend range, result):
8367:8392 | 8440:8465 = 1.04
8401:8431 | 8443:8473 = 1.06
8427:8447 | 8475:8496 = 1.13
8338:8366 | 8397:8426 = 0.97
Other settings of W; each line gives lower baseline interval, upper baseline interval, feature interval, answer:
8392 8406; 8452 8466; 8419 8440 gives 1.2 angstrom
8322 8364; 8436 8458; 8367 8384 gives 0.6 angstrom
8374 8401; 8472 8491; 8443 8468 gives -1.2 angstrom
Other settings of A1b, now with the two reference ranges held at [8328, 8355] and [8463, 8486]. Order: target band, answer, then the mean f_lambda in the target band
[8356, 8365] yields 0.092 mag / 1.93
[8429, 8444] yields 0.226 mag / 1.65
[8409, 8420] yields 0.073 mag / 1.92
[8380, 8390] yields 0.062 mag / 1.97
